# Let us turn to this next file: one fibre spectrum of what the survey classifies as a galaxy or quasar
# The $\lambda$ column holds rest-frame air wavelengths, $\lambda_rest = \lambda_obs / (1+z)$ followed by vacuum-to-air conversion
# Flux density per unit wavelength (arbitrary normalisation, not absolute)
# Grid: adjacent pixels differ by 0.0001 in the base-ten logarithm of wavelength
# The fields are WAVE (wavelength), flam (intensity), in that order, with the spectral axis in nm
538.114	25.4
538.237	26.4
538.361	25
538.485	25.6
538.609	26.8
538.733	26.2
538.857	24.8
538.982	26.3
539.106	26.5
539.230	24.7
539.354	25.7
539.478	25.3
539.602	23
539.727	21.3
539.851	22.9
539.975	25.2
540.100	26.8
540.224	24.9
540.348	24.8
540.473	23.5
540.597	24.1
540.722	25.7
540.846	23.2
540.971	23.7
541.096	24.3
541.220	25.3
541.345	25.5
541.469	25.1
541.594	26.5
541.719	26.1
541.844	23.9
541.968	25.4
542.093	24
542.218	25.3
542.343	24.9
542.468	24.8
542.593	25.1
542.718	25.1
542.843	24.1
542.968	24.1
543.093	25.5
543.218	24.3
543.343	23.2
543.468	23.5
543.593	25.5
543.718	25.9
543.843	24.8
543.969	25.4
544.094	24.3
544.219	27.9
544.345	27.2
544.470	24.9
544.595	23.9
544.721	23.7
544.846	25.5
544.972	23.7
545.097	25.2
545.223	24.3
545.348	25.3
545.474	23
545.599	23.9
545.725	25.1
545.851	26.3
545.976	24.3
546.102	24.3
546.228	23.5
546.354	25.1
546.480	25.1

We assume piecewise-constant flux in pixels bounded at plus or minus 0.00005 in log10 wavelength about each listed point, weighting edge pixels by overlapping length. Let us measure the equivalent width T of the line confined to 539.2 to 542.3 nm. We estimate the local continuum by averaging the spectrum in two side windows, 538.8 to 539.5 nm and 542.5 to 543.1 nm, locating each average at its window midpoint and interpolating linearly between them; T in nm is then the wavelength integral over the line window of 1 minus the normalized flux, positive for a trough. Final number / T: 0.07 nm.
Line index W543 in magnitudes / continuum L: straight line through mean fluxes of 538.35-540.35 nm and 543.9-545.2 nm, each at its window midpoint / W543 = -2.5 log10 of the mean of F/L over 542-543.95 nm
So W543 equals 0.02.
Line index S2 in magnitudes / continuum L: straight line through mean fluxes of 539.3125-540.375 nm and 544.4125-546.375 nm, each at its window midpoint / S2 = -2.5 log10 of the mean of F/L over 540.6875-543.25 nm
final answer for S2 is -0.02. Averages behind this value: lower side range 24.4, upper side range 24.5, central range 24.8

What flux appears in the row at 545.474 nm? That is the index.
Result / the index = 23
